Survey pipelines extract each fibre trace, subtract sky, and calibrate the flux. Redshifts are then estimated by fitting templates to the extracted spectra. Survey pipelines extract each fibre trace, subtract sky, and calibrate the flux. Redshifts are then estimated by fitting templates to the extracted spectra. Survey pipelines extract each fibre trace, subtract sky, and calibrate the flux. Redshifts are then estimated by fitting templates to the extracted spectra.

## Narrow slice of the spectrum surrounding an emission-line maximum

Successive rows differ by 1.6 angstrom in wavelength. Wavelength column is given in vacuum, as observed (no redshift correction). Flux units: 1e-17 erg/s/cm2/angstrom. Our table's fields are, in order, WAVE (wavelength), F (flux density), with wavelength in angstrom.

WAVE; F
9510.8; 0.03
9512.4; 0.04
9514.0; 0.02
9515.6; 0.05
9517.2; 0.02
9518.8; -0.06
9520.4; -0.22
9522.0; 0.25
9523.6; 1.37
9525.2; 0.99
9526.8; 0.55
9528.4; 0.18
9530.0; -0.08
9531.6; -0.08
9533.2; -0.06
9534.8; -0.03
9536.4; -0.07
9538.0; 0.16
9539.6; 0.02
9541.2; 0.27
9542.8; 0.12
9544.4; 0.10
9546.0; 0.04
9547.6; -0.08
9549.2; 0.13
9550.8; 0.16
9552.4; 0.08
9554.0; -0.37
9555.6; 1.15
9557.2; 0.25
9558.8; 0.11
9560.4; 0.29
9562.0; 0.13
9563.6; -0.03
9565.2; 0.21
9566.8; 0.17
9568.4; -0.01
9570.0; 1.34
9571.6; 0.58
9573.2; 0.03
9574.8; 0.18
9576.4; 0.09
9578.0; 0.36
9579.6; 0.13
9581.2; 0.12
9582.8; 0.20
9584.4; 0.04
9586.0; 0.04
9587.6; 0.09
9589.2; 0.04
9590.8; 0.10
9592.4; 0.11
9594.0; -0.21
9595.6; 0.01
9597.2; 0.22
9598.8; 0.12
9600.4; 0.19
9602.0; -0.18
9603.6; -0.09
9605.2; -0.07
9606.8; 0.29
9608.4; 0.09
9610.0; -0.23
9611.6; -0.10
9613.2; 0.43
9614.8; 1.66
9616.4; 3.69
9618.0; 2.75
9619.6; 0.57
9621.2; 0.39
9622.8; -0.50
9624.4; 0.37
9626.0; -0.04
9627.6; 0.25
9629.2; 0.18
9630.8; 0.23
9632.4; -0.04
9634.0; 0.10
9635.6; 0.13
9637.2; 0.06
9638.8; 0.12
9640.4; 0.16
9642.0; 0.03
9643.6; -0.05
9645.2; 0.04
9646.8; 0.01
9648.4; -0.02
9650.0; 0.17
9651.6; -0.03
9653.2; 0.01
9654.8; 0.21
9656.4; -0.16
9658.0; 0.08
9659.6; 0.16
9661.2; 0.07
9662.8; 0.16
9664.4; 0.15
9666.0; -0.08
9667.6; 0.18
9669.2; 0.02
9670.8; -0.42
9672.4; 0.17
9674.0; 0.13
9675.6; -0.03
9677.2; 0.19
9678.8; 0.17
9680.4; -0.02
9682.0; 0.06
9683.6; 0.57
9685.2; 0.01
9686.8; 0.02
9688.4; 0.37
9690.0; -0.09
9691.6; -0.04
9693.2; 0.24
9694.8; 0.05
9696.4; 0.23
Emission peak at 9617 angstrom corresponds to [O III] 5007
